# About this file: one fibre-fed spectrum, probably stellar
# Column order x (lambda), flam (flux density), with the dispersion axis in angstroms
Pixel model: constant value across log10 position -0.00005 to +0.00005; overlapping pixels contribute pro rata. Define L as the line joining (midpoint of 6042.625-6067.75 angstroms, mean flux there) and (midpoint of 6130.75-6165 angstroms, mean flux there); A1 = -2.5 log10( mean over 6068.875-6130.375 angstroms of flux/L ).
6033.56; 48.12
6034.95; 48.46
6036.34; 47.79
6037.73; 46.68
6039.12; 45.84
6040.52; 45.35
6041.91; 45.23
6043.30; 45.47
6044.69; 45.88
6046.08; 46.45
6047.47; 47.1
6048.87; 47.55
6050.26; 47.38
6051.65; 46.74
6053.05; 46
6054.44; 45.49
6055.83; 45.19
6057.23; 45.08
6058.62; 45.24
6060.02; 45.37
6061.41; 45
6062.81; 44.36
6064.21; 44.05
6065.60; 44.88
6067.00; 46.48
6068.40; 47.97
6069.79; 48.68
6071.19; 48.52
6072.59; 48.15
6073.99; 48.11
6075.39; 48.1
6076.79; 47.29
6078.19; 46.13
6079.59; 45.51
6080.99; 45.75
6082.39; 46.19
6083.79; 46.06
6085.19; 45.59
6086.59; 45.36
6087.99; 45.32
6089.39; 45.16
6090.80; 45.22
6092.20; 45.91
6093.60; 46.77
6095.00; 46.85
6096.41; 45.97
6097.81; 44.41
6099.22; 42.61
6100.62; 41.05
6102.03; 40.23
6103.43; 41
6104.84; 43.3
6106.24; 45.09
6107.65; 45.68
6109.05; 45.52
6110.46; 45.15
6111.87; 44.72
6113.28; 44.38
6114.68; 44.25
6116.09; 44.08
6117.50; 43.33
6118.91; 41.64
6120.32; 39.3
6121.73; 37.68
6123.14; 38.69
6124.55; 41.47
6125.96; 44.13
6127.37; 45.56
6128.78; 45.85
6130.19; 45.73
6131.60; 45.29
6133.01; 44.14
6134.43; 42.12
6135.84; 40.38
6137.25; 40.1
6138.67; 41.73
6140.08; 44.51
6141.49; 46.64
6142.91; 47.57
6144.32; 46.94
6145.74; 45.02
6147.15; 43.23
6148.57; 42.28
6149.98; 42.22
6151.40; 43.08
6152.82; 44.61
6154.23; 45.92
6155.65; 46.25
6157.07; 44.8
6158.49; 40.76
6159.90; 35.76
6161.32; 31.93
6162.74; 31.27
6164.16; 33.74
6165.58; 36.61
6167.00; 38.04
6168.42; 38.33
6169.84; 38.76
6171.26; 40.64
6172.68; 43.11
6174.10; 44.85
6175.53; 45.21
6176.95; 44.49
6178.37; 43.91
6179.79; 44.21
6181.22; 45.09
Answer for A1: -0.02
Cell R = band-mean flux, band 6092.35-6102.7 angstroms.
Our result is 44.1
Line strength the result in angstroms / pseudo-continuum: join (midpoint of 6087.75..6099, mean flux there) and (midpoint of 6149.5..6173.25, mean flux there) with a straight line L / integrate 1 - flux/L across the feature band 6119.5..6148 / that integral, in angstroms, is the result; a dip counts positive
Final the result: -0.8 angstroms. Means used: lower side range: 45.6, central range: 43.3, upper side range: 39.7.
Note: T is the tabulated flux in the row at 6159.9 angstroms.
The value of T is 35.76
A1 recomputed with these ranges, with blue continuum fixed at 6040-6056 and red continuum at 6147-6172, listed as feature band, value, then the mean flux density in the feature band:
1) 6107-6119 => -0.05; 44.4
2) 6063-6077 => -0.05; 47.1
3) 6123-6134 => -0.06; 44.1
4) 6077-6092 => -0.04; 45.7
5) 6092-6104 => -0.01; 43.8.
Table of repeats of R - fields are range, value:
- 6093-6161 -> 43.4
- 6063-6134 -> 44.7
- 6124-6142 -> 43.7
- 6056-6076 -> 46.4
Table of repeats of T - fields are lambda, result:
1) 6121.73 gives 37.68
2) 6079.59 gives 45.51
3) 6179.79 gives 44.21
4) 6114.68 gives 44.25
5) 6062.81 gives 44.36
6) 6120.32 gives 39.3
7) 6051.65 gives 46.74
